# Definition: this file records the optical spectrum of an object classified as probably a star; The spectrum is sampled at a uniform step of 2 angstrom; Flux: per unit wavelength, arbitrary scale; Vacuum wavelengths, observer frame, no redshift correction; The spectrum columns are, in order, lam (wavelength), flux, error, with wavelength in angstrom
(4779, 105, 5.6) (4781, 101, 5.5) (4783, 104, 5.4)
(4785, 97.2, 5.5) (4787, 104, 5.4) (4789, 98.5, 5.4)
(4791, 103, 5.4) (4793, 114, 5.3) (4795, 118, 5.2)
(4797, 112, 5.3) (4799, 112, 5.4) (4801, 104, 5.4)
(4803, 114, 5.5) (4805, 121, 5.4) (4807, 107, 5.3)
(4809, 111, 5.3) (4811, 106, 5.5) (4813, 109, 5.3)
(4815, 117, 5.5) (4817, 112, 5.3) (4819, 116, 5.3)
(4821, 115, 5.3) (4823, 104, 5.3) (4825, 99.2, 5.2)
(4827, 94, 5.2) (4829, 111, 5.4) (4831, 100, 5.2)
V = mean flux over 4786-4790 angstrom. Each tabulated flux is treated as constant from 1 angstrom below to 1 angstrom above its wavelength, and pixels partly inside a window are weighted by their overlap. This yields 101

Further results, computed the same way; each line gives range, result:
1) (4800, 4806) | 113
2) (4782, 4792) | 101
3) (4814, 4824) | 113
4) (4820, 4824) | 110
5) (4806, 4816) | 110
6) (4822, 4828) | 99.1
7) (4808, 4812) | 108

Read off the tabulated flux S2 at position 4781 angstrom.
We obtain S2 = 101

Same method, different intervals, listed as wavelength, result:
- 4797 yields 112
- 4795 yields 118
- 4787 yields 104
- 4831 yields 100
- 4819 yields 116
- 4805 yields 121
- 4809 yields 111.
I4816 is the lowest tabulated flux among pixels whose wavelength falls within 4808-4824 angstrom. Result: 104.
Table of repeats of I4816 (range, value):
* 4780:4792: 97.2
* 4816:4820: 112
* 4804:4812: 106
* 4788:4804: 98.5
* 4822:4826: 99.2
